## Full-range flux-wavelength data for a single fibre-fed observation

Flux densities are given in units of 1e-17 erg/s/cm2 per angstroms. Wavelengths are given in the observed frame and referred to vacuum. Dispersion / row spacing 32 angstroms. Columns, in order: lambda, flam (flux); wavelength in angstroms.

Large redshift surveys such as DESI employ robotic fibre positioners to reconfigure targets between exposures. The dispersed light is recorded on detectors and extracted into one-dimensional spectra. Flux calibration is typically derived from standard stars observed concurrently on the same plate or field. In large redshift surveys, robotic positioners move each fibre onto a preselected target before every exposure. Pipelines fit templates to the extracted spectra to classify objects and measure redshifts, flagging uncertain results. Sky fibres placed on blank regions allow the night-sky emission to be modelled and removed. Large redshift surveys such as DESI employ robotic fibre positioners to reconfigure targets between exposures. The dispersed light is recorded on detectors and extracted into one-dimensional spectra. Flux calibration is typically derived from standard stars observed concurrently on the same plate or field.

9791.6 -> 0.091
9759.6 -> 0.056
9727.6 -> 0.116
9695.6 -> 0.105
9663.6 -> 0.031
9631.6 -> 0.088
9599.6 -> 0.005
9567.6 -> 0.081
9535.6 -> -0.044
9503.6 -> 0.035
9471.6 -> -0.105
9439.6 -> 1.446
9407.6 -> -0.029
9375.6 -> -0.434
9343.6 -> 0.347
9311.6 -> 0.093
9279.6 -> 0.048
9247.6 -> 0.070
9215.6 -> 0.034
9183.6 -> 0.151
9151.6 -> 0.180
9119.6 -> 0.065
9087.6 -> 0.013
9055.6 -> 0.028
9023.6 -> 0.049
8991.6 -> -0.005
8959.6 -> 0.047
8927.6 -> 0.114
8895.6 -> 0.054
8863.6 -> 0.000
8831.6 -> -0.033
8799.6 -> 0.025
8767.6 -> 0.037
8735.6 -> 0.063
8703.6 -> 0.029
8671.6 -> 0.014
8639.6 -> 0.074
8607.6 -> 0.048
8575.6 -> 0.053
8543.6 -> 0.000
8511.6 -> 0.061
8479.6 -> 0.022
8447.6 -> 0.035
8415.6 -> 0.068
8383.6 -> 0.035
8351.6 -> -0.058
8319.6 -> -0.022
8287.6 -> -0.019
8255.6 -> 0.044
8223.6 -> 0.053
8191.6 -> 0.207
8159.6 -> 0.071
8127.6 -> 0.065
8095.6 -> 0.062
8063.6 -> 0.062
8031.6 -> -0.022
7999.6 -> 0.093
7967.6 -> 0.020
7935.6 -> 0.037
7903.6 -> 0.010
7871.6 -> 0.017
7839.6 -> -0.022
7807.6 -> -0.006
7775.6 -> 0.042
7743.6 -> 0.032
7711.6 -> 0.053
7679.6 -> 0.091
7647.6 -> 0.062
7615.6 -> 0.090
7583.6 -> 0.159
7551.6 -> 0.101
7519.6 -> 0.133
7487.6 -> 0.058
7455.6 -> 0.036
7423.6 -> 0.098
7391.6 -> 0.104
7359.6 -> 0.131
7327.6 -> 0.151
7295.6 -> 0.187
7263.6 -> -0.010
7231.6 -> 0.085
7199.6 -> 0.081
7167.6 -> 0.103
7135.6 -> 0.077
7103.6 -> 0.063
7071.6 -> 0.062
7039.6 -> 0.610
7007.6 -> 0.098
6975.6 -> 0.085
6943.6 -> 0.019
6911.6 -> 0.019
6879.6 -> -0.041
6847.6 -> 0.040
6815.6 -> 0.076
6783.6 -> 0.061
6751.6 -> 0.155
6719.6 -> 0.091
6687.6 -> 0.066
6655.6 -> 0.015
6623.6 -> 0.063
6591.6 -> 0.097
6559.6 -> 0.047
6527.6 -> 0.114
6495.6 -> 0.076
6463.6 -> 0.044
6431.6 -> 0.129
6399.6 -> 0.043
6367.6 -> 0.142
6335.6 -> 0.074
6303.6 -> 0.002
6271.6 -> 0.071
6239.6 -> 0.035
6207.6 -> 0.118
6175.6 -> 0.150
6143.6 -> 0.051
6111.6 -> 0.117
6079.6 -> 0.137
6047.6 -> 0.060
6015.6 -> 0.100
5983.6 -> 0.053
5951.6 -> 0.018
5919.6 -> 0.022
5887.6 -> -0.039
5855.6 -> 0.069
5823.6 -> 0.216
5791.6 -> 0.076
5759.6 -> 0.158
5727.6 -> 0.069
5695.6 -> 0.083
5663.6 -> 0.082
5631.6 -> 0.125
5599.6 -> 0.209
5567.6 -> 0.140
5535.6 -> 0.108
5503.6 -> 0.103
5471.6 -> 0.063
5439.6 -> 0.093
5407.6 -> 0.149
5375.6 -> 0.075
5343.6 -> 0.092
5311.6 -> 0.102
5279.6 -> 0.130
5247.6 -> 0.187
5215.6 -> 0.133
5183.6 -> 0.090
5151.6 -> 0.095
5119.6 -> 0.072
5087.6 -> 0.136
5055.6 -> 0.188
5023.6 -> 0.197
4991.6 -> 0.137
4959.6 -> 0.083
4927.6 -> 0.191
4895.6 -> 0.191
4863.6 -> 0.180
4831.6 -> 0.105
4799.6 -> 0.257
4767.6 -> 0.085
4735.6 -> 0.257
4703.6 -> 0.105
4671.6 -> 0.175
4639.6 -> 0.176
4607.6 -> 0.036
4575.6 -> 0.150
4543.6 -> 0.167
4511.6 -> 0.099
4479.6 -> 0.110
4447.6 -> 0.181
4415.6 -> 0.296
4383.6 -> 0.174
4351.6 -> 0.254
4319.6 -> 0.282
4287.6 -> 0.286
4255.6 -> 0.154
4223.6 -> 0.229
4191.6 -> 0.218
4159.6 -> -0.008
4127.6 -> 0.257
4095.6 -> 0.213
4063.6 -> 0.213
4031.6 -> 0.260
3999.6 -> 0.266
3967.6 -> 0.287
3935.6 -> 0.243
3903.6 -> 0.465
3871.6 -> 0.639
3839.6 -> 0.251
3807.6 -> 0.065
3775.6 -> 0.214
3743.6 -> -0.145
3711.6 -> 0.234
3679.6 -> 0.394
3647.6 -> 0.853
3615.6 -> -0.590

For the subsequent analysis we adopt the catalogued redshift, 0.89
